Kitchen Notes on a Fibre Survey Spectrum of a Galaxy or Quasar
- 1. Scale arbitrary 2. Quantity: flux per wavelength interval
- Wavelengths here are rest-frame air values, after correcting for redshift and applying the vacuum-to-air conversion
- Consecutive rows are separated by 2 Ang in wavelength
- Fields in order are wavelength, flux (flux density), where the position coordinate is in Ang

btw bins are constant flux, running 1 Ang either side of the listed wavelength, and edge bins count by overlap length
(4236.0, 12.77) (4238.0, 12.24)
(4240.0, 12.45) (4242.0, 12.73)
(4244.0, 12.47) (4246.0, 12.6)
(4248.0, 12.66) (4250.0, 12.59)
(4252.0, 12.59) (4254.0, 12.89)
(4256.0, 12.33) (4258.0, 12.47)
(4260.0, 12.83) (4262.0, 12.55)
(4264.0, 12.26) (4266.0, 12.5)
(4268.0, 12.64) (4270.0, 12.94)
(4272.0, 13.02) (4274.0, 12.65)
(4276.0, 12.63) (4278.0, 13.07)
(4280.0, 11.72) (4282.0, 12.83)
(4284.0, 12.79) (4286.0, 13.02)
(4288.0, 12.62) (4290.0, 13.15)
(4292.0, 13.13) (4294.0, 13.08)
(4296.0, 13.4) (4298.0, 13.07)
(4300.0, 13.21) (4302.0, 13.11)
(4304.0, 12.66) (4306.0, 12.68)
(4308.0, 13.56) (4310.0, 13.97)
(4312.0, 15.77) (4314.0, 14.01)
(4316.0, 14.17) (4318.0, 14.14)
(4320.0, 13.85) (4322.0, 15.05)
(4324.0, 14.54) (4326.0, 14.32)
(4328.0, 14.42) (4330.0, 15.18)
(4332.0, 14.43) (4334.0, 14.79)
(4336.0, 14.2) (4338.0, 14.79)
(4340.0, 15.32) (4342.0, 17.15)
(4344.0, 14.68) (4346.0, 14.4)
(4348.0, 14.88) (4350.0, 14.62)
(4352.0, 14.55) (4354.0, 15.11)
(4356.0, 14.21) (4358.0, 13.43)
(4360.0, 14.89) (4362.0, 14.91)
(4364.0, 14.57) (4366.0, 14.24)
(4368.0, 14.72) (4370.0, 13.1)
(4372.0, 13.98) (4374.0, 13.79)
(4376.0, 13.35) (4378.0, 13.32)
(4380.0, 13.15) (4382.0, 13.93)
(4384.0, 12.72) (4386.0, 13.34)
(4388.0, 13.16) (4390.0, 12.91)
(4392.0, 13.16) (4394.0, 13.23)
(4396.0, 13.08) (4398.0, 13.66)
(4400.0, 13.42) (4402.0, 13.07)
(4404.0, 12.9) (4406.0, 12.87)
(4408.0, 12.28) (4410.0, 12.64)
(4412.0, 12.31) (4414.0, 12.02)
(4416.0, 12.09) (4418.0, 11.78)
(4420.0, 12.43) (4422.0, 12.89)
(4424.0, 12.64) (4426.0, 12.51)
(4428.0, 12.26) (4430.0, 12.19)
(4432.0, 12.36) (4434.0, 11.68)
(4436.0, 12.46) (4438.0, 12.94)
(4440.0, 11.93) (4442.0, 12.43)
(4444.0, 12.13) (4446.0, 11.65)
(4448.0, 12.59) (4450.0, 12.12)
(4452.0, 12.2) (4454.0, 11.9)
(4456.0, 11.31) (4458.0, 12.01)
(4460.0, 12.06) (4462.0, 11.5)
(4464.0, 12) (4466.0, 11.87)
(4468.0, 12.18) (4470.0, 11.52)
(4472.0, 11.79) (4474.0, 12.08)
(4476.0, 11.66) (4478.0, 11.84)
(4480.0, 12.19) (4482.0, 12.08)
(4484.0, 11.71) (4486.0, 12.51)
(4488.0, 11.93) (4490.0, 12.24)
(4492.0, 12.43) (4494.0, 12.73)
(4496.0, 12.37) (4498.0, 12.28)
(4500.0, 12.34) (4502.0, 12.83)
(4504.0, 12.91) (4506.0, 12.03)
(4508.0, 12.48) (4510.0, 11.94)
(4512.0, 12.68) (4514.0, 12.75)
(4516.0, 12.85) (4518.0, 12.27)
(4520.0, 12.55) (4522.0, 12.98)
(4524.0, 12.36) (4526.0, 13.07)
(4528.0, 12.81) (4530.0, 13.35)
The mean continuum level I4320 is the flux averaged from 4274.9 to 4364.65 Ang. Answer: 14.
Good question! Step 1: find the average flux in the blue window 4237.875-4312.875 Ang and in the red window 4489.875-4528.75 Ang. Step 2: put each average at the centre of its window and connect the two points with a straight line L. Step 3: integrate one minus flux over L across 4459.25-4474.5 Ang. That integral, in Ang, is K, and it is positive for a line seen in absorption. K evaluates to 0.9 Ang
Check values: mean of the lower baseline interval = 12.9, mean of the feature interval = 11.9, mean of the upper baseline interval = 12.6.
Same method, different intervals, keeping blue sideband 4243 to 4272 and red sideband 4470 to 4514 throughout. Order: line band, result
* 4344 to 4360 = -2.6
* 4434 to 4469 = 0.7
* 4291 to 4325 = -3.3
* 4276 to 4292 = -0.2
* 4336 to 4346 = -2.2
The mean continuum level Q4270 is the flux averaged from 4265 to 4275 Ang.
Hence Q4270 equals 12.8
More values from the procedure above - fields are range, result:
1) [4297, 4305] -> 13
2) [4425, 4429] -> 12.4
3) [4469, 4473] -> 11.7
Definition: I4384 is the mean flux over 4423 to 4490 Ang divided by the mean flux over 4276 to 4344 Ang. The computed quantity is 0.9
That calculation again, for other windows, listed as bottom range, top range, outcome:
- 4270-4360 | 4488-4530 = 0.90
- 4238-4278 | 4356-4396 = 1.08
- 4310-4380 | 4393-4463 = 0.86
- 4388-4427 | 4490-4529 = 0.99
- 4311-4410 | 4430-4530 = 0.87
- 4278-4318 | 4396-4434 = 0.95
